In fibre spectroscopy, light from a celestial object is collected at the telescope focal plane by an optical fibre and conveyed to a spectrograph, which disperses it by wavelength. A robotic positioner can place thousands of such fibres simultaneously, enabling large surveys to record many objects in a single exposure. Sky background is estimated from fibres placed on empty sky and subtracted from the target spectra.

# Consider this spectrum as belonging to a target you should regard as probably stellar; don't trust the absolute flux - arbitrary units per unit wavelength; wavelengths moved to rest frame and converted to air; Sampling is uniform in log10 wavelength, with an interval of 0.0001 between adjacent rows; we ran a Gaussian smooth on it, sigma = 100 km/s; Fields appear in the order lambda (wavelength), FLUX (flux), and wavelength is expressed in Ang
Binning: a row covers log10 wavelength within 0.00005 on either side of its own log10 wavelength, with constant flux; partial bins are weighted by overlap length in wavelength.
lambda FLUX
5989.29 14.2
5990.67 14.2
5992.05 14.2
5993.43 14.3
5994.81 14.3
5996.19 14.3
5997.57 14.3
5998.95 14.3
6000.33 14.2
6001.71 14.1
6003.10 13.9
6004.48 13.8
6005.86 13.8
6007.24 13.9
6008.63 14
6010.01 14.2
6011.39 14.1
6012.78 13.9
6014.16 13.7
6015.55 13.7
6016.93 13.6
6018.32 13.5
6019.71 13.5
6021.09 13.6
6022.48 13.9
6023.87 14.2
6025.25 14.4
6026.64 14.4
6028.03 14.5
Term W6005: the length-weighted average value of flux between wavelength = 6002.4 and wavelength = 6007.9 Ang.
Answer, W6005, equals 13.9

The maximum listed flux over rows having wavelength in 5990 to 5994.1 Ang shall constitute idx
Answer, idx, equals 14.3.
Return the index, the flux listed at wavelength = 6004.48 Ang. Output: 13.8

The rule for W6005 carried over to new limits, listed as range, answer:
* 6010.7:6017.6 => 13.8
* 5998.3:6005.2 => 14.1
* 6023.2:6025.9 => 14.3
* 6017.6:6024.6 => 13.7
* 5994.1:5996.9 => 14.3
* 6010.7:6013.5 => 14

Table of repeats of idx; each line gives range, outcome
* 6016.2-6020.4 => 13.6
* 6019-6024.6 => 14.2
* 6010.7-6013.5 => 14.1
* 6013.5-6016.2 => 13.7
